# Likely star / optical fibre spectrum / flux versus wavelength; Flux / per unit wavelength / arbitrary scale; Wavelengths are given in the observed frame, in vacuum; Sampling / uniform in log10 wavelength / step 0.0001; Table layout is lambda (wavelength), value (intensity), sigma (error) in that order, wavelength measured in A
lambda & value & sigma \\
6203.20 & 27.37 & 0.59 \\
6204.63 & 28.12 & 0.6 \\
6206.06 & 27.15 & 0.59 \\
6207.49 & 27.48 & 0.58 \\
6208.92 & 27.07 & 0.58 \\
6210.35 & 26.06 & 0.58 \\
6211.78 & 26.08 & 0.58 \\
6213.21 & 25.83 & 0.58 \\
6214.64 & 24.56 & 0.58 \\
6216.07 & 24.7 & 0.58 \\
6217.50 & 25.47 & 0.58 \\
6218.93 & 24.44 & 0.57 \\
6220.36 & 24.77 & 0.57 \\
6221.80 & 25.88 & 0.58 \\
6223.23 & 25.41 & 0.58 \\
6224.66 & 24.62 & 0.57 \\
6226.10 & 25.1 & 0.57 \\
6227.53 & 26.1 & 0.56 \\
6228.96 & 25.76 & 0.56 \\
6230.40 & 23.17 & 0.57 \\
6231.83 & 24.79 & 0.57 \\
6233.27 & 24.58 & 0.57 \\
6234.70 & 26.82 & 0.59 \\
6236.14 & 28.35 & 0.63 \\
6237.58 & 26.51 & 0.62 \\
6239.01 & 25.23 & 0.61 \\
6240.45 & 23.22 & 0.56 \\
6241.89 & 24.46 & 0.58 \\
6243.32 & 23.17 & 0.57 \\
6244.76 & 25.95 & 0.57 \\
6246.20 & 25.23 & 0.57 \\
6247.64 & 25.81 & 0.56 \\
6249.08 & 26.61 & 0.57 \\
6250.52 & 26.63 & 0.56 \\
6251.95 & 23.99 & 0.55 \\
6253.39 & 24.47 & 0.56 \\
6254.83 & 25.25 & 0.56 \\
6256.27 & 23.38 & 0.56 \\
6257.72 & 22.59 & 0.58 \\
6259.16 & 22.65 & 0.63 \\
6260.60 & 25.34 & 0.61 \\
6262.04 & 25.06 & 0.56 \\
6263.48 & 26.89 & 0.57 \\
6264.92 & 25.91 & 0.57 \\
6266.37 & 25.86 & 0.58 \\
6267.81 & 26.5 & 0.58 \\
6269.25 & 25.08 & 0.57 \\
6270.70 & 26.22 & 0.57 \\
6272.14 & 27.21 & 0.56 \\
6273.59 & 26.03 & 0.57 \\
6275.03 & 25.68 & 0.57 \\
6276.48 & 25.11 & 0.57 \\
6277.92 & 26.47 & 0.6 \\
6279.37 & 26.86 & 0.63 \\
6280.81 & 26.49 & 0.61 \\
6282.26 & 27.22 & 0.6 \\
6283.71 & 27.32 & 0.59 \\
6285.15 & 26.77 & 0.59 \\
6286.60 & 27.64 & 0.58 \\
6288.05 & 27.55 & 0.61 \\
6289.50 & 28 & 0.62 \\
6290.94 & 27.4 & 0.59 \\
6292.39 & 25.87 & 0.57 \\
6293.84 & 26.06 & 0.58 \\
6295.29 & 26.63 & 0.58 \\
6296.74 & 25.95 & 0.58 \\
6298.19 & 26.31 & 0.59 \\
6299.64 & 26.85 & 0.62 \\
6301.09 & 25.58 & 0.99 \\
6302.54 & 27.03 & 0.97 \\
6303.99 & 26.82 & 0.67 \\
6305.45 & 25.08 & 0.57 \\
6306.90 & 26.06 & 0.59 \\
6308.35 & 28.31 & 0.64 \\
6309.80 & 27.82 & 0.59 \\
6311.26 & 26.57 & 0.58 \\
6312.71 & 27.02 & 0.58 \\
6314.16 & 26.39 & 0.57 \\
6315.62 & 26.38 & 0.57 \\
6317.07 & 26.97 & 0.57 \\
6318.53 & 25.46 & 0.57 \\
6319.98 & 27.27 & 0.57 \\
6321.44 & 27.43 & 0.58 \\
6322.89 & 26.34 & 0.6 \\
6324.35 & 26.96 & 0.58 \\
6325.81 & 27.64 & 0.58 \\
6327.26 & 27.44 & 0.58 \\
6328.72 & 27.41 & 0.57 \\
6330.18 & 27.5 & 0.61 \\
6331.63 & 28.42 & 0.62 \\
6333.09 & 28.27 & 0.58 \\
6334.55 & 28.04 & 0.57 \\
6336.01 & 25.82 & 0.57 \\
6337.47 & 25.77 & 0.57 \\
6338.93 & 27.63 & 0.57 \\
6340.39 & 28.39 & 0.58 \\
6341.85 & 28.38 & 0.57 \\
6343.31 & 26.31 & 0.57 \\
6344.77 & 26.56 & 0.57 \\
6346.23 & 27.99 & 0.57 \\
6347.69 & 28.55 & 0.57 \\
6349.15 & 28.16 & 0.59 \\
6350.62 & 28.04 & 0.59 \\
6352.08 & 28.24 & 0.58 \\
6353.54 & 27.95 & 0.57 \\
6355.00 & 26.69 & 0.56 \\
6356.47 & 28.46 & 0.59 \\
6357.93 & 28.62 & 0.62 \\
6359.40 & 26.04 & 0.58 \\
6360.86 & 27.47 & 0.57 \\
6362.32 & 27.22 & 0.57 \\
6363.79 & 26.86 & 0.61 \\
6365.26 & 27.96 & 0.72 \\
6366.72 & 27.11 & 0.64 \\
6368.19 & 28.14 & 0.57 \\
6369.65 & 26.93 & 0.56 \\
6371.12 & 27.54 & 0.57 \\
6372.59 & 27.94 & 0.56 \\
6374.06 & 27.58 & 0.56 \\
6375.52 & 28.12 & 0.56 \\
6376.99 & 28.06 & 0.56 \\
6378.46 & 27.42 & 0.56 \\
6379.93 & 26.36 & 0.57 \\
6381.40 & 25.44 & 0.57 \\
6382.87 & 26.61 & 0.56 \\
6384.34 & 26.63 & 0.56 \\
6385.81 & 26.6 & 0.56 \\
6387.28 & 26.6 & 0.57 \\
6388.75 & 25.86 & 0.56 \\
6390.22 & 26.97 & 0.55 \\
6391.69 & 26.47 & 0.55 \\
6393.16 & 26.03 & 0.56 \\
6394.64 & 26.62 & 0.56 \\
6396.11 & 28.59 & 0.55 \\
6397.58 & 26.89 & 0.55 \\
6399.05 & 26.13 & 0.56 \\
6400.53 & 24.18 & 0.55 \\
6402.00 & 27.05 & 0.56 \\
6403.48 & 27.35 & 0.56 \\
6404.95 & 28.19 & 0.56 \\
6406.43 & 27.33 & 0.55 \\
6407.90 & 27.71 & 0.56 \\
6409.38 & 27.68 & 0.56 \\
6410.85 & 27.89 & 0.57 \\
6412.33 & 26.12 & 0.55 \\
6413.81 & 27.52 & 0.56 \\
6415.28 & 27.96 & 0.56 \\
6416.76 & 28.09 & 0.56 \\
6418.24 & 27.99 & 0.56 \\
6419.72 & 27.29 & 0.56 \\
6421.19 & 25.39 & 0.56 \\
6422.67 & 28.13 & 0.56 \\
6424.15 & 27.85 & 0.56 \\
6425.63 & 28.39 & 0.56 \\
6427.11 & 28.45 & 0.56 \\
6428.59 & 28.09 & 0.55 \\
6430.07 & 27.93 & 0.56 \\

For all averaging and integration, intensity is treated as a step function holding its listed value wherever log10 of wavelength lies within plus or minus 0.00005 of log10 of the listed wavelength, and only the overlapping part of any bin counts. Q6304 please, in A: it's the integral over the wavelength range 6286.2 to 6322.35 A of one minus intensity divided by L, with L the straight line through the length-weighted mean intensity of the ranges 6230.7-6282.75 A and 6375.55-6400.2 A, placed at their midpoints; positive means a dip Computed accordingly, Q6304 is -1.1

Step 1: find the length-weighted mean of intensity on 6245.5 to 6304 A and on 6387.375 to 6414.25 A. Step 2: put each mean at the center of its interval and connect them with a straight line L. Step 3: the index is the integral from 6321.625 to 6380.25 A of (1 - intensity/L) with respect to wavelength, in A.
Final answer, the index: -2.1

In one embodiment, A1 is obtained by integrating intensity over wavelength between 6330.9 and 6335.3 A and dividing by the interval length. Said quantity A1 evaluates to 28.3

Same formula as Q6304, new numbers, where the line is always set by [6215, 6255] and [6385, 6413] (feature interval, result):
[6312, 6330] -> -0.6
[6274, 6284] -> -0.3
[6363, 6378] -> -0.6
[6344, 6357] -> -0.7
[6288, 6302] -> -0.4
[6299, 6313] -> -0.4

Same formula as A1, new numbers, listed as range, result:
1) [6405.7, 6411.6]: 27.7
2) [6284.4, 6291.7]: 27.5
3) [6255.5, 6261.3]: 23.5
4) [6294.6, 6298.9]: 26.3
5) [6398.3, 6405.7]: 26.6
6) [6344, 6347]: 27.3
